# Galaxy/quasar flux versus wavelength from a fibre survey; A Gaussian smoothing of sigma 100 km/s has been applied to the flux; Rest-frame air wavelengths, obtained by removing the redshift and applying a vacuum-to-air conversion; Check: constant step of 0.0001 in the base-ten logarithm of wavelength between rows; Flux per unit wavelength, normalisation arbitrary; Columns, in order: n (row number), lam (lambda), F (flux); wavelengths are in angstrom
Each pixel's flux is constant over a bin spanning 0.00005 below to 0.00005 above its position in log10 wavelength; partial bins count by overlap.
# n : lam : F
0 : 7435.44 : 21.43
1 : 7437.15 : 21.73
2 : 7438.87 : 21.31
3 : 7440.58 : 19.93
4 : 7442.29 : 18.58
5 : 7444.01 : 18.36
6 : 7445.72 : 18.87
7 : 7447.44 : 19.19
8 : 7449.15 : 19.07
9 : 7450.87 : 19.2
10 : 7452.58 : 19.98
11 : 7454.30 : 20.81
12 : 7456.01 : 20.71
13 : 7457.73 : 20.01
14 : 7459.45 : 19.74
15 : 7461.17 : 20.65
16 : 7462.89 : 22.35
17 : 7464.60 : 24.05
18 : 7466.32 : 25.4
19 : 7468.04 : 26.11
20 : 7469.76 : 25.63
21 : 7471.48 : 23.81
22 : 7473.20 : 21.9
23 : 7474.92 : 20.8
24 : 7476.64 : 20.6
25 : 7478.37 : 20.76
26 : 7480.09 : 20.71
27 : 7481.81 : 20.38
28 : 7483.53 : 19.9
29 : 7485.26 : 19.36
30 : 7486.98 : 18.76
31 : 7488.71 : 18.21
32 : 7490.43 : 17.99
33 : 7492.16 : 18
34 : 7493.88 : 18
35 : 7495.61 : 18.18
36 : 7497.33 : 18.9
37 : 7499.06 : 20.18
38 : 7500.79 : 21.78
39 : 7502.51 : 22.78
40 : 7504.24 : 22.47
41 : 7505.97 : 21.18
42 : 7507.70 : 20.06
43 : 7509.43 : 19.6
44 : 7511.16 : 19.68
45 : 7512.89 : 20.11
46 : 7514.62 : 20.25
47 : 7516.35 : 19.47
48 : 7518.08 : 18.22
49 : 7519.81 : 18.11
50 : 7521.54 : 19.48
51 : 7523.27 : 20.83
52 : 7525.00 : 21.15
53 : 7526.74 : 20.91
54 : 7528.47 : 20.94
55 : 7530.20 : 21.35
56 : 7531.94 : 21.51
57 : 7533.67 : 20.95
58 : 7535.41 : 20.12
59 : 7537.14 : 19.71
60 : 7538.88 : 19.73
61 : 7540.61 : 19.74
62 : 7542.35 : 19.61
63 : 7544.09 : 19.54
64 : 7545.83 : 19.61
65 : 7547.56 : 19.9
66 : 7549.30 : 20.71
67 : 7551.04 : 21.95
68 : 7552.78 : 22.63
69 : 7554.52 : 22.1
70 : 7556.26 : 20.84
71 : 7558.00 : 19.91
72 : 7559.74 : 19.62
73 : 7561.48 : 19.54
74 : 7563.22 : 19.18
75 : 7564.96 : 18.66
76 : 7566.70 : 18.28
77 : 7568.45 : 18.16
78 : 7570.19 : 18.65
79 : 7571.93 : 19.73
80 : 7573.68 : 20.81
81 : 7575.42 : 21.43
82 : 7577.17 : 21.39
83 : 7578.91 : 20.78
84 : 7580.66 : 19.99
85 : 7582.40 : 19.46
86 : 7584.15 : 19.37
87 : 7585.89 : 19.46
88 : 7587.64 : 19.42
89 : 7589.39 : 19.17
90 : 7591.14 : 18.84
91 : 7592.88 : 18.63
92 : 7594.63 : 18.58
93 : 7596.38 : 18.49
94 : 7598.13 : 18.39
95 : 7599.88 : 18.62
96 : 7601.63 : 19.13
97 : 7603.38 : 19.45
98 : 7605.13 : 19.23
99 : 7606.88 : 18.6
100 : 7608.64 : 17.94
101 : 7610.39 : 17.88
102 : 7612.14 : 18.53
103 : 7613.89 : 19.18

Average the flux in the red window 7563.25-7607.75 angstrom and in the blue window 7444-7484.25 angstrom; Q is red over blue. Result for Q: 0.9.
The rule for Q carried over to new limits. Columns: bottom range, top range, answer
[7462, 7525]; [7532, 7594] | 0.96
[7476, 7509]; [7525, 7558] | 1.04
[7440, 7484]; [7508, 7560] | 0.96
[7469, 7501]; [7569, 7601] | 0.97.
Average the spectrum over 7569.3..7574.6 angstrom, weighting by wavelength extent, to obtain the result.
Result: 19.8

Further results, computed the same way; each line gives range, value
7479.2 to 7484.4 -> 20.3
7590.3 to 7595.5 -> 18.7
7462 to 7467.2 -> 23.9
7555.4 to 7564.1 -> 19.8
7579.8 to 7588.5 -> 19.6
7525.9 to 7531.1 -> 21.1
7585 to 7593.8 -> 19.1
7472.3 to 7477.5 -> 21.1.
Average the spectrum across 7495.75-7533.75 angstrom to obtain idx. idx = 20.4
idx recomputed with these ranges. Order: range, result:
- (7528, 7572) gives 20.1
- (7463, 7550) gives 20.6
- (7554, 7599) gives 19.6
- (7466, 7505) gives 20.8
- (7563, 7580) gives 19.7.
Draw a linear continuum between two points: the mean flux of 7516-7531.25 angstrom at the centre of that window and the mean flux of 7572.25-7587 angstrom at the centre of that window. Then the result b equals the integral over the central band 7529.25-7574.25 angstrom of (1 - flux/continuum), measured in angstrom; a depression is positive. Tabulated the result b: 0.22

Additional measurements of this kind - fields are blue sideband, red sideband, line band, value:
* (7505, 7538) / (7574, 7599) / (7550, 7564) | -0.62 angstrom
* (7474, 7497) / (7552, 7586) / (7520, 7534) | -0.76 angstrom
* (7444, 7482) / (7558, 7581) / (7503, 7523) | 0.61 angstrom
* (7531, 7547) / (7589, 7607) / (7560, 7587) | -0.44 angstrom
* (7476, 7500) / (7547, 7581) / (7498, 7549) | -1.56 angstrom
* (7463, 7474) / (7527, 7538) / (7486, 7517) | 3.77 angstrom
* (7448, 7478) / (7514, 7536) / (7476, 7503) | 1.94 angstrom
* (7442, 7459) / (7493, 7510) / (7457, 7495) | -2.16 angstrom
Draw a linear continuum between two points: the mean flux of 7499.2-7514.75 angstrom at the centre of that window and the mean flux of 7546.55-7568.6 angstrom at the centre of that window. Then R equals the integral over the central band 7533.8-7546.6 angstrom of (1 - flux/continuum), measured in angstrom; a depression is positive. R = 0.4 angstrom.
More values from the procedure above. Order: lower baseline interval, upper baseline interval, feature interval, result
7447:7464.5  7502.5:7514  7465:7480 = -1.9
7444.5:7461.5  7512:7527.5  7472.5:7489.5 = -0.3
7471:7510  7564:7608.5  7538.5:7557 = -0.9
